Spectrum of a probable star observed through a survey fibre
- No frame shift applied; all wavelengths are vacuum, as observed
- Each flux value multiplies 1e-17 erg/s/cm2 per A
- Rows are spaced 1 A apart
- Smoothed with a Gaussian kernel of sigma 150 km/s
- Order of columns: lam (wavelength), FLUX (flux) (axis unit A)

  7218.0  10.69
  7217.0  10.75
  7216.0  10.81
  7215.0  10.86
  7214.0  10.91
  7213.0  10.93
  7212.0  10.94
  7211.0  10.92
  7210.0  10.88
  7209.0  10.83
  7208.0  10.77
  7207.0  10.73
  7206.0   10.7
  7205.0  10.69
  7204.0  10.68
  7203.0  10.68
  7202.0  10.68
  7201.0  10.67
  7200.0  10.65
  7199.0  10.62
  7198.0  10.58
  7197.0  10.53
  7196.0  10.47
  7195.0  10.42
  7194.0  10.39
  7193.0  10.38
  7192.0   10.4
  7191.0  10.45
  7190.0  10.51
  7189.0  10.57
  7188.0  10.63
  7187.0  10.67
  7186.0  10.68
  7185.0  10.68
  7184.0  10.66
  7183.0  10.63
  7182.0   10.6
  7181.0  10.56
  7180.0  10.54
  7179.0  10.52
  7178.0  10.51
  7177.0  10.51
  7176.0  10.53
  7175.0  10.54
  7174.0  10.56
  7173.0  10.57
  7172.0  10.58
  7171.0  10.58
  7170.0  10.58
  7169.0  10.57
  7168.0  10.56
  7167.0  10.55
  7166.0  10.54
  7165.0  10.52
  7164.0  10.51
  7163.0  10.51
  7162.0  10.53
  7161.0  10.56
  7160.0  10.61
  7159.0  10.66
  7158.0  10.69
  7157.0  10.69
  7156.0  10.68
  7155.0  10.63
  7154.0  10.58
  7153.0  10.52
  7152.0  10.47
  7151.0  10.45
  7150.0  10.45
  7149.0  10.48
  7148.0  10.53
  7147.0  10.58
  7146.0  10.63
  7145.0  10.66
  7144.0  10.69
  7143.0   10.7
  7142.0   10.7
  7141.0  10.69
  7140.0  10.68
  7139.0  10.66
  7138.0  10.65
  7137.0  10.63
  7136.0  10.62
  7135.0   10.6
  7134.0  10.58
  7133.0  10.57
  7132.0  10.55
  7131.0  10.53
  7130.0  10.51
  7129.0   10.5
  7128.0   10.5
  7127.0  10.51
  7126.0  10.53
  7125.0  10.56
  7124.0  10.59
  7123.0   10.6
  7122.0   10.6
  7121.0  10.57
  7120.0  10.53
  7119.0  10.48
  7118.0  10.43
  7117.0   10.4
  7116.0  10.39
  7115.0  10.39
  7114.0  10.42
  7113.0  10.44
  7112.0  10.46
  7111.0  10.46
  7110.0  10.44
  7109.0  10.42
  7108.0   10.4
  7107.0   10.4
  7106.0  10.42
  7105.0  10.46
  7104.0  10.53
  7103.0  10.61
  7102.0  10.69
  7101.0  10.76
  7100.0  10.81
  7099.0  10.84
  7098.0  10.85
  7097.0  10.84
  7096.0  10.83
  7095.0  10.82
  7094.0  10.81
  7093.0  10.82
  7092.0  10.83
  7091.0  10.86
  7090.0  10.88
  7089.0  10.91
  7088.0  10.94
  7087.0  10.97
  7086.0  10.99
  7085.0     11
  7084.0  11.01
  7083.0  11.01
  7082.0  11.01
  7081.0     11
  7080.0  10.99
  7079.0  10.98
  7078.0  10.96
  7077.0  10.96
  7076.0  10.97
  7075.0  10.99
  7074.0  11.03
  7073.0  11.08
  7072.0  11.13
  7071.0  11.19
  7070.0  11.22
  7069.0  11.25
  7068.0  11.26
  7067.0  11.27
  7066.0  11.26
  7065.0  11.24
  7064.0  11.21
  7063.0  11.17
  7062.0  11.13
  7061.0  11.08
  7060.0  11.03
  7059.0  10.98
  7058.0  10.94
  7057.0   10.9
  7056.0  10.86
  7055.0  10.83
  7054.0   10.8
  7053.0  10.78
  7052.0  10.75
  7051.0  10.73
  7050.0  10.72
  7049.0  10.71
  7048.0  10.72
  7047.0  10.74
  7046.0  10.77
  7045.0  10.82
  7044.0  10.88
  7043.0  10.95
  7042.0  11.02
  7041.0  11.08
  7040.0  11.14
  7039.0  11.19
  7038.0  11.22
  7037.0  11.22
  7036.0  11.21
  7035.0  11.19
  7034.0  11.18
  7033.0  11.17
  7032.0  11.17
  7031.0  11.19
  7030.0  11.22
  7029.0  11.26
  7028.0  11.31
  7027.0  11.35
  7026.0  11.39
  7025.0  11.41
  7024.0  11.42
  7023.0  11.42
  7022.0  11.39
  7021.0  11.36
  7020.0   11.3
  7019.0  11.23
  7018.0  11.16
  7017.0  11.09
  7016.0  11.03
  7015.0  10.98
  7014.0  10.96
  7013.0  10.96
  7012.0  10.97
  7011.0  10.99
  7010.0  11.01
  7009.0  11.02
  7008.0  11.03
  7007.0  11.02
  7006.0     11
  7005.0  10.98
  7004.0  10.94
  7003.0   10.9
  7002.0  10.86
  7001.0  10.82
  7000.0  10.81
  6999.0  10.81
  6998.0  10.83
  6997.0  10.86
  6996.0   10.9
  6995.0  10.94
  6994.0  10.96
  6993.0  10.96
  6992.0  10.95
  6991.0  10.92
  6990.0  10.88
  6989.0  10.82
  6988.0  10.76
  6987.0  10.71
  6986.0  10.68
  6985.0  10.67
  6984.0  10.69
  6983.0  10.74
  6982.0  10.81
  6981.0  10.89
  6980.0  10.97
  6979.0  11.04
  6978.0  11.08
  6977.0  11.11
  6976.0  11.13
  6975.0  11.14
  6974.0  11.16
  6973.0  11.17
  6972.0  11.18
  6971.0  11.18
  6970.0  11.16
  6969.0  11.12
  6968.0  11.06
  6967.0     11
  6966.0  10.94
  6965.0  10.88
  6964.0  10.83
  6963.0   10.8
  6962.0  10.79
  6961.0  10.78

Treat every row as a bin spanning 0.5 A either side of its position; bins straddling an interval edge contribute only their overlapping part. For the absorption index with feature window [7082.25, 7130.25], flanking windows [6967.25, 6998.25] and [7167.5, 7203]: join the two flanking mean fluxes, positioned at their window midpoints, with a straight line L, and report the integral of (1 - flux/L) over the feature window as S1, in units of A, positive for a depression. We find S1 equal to 0.3 A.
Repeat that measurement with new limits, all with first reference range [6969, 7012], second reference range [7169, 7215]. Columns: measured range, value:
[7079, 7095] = -0.2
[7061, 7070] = -0.3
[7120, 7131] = 0.2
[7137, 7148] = 0.0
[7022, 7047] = -0.7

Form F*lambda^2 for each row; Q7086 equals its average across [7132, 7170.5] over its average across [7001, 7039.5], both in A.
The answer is 0.99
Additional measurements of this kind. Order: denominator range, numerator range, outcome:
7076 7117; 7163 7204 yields 1.01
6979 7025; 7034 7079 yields 1.02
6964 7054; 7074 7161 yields 1.00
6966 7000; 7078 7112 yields 1.02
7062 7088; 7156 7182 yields 0.98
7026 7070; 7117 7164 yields 0.98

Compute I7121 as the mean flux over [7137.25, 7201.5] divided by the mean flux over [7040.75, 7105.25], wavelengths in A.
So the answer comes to 0.97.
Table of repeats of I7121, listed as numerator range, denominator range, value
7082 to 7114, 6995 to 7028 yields 0.97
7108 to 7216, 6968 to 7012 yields 0.97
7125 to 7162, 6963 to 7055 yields 0.96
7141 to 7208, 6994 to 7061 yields 0.96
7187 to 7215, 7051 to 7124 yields 0.98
